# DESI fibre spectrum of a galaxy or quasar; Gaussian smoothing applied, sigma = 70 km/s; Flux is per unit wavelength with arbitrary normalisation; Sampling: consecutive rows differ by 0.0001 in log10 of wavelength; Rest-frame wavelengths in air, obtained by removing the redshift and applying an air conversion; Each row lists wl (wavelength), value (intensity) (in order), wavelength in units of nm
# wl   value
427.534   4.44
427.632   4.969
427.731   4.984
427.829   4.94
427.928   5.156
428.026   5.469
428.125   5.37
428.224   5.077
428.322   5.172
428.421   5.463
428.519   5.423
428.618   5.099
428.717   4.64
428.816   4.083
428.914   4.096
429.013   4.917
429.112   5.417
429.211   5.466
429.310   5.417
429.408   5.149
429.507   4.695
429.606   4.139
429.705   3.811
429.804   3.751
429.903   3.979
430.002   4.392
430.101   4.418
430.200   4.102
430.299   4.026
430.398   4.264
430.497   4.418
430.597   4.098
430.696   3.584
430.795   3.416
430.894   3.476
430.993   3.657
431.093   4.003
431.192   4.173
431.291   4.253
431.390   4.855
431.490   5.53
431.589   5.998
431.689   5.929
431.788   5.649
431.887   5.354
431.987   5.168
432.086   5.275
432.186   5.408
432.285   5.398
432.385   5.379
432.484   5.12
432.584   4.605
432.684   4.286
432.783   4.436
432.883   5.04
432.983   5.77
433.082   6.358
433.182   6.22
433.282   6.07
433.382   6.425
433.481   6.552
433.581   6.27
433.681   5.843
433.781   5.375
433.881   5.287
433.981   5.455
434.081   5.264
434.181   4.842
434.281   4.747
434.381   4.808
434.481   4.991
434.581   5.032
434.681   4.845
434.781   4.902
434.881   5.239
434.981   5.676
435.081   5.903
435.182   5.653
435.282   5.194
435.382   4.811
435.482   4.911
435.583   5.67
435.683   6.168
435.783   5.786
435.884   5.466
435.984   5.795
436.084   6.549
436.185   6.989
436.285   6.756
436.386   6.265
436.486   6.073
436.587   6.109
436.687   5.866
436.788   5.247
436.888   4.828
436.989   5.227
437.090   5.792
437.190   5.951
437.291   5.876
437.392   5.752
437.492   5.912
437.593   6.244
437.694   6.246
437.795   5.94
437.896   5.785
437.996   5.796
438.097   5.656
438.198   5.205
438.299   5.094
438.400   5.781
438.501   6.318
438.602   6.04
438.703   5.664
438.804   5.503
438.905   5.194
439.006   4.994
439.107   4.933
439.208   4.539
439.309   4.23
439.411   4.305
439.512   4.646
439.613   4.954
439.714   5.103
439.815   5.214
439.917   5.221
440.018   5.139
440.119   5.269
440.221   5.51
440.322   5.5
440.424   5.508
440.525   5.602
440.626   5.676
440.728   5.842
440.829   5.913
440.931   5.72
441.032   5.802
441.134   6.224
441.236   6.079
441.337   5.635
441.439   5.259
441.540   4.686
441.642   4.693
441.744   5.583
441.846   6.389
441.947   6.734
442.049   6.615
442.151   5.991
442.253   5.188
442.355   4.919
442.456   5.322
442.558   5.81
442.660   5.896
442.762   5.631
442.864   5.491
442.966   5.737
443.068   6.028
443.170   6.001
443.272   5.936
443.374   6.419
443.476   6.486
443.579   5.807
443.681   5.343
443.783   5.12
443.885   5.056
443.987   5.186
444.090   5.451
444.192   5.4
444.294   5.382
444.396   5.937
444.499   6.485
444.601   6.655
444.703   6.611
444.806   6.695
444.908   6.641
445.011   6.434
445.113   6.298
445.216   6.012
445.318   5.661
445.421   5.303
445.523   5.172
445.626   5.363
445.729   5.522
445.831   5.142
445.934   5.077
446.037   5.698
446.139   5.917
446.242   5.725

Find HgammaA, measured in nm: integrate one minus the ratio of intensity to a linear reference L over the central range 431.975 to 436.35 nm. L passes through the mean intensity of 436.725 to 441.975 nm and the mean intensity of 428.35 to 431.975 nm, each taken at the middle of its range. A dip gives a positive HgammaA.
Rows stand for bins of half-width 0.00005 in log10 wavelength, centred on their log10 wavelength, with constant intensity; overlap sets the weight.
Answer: -0.449 nm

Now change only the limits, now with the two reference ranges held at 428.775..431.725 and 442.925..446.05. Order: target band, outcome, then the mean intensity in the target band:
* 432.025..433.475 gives -0.24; 5.45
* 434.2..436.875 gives -0.33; 5.58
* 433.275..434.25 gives -0.19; 5.7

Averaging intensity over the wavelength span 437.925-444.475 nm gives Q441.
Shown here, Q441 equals 5.53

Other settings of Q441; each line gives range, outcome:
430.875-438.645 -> 5.49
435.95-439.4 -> 5.69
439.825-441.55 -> 5.58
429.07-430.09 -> 4.61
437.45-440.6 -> 5.39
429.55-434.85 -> 4.92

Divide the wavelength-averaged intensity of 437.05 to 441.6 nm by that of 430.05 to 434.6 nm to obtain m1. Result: 1.10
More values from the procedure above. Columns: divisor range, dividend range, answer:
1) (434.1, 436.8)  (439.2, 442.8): 0.98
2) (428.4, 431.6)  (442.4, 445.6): 1.31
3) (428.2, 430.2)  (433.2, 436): 1.16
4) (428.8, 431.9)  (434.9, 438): 1.29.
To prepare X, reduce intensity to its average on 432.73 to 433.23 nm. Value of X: 5.56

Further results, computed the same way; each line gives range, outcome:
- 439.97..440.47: 5.38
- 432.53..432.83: 4.45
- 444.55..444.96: 6.65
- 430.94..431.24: 3.93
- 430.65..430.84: 3.5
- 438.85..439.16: 5.05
